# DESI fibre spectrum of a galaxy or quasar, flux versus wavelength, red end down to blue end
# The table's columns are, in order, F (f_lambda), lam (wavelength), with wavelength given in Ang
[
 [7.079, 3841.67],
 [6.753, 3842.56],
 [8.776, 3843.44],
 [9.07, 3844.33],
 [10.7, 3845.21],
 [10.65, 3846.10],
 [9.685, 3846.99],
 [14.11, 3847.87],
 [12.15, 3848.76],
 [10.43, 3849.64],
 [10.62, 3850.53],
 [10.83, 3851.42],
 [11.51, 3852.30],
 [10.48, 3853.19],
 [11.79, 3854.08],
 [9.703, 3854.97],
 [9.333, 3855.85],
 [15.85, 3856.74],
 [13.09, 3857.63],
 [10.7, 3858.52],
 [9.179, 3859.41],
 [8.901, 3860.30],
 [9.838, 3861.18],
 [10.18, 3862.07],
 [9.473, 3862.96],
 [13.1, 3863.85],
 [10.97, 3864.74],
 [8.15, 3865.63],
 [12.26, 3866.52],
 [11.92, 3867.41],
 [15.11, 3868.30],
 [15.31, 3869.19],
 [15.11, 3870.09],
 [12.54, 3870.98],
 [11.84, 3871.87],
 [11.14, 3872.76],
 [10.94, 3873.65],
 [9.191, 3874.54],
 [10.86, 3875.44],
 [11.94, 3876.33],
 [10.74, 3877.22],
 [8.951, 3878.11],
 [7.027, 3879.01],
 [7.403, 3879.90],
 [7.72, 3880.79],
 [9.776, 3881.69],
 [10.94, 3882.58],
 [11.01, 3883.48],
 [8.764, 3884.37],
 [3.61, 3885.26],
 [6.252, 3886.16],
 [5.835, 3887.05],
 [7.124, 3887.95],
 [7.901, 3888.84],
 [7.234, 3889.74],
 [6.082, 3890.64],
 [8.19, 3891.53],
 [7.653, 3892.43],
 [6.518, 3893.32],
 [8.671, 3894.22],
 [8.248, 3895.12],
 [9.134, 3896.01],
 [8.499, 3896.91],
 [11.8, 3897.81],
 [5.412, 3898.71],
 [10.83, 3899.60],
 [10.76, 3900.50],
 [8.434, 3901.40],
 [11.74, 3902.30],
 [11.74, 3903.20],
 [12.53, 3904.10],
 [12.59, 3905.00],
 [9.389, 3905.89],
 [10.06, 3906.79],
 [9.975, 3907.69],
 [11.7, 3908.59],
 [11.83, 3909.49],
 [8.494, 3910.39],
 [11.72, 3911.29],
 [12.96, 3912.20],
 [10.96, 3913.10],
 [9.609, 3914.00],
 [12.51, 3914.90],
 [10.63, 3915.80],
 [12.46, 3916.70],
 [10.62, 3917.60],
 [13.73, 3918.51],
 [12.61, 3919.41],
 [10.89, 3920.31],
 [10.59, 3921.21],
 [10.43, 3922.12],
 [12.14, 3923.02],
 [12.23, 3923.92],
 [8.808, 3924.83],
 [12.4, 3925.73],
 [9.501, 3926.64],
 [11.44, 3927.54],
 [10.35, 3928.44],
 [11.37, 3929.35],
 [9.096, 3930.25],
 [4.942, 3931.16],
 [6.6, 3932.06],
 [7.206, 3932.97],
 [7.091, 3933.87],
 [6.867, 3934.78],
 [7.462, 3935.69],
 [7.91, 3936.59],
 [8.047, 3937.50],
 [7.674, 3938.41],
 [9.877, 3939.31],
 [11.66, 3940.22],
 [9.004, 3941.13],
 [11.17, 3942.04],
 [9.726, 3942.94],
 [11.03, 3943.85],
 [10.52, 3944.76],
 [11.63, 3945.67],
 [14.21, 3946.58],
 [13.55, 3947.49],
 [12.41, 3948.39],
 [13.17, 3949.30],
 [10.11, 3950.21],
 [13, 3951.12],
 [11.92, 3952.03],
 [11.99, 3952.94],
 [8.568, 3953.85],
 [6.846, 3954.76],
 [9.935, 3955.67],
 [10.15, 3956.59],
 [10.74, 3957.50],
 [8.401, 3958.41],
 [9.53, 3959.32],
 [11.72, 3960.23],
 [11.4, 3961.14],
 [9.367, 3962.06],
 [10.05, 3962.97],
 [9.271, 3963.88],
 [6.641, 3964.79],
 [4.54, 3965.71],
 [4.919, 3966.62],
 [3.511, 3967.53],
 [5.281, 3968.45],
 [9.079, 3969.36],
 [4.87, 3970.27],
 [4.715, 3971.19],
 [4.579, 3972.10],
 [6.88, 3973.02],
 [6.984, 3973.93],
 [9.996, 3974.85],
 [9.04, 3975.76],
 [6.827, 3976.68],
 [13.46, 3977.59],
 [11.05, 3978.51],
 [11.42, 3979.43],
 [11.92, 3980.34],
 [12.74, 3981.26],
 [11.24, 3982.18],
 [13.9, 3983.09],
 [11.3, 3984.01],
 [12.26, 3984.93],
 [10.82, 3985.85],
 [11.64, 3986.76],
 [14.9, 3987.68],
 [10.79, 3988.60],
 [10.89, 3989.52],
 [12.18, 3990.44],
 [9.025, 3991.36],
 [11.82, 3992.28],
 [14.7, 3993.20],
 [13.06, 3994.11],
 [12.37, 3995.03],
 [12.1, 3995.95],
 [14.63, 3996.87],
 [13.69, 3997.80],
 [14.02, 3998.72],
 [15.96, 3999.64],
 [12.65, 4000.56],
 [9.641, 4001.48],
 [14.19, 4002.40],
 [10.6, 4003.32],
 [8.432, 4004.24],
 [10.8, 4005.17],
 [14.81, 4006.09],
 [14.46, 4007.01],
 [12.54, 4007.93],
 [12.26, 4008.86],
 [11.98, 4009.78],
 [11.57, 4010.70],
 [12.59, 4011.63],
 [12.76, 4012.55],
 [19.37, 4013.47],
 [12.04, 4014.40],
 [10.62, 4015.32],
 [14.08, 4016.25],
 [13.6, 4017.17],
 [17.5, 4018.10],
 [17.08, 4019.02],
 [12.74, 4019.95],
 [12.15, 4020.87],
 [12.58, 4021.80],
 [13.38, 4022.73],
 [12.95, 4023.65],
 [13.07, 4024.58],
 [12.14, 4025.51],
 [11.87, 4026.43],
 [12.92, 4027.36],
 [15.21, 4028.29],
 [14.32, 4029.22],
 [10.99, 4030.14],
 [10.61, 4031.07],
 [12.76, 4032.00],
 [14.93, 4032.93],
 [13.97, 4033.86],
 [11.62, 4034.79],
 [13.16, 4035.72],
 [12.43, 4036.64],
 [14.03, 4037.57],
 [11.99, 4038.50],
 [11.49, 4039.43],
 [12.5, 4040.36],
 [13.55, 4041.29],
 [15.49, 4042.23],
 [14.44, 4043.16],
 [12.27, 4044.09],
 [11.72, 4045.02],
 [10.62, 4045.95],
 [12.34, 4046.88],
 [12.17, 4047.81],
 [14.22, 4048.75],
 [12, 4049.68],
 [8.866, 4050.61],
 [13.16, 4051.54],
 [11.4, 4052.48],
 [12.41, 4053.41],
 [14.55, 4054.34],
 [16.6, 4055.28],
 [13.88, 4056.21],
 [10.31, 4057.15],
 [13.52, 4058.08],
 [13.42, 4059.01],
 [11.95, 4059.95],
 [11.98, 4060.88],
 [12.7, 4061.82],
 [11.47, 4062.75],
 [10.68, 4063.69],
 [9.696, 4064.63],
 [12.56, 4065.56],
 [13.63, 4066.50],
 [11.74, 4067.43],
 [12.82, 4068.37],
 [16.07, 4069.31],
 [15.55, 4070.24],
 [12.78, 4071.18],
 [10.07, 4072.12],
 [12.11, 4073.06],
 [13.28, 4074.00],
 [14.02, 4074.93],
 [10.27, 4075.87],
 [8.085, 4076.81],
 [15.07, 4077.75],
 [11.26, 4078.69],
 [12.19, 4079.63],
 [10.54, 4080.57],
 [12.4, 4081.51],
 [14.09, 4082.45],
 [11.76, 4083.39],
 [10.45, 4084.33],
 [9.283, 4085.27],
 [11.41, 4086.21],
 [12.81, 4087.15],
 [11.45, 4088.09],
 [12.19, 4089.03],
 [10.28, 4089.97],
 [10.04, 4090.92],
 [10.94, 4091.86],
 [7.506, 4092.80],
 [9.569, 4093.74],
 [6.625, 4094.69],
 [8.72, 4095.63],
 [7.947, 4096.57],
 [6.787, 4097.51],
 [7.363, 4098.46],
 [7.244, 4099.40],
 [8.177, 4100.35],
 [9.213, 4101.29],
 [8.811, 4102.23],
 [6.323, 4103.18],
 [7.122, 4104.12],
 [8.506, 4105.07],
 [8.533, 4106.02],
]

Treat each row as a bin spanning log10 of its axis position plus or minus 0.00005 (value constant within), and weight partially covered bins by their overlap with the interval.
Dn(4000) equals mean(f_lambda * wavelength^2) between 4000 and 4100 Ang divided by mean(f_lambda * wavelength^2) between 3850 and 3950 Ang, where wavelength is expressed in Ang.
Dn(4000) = 1.3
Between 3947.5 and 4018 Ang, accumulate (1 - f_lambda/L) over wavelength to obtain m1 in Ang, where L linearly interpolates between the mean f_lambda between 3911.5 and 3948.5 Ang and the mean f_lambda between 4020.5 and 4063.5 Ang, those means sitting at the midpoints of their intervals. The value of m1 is 3.4 Ang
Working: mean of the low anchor 10.3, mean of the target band 10.9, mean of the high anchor 12.7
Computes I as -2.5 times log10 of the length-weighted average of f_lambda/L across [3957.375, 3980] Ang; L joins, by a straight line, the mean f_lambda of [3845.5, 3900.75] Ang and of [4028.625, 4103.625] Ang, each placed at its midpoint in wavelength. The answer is 0.31 mag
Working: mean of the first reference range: 10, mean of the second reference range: 11.7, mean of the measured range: 8.16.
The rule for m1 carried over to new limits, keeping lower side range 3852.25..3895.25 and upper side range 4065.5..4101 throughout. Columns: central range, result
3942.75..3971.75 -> 2.51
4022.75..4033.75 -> -2.29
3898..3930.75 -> -2.53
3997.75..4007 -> -1.70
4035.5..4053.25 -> -2.82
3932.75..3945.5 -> 1.51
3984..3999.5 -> -2.87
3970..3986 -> 1.15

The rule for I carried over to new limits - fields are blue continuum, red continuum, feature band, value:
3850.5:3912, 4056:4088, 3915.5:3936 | 0.059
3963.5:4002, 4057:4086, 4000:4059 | -0.147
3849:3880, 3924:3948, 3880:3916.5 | 0.109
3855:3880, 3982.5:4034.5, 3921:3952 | 0.184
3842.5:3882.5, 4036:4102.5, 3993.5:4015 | -0.136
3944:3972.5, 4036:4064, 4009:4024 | -0.187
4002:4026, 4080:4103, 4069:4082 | -0.180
